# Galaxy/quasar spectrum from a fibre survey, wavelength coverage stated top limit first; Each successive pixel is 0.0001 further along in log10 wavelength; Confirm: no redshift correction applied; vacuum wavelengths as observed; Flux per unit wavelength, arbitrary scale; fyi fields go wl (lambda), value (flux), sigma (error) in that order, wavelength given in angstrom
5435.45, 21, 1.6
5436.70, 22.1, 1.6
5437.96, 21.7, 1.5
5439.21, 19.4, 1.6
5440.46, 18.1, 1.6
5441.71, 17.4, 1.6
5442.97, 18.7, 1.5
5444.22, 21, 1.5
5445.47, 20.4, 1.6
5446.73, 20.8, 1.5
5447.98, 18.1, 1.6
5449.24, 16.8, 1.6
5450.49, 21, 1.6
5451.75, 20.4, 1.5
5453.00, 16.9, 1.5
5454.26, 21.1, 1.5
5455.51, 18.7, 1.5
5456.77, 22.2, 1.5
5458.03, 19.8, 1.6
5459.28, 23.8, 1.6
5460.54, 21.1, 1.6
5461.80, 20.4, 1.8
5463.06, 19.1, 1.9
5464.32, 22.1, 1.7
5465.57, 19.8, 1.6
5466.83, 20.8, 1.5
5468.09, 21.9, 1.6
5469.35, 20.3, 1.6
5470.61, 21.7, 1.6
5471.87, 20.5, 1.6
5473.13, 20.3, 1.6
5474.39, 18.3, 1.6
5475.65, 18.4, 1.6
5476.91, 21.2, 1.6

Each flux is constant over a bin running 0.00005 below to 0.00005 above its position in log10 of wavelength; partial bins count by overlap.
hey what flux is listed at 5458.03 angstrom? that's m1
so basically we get 19.8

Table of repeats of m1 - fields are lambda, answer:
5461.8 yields 20.4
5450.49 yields 21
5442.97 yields 18.7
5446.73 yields 20.8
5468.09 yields 21.9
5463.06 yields 19.1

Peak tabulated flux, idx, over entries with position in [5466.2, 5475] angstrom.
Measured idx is 21.9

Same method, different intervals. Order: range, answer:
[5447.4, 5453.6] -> 21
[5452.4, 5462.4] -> 23.8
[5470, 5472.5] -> 21.7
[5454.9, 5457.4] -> 22.2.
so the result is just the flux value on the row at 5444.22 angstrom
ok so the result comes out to 21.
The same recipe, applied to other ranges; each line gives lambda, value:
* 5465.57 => 19.8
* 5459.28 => 23.8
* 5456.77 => 22.2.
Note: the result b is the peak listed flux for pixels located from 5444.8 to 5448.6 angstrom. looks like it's 20.8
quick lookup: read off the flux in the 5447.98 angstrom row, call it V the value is 18.1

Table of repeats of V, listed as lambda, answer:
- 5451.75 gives 20.4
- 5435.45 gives 21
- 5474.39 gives 18.3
